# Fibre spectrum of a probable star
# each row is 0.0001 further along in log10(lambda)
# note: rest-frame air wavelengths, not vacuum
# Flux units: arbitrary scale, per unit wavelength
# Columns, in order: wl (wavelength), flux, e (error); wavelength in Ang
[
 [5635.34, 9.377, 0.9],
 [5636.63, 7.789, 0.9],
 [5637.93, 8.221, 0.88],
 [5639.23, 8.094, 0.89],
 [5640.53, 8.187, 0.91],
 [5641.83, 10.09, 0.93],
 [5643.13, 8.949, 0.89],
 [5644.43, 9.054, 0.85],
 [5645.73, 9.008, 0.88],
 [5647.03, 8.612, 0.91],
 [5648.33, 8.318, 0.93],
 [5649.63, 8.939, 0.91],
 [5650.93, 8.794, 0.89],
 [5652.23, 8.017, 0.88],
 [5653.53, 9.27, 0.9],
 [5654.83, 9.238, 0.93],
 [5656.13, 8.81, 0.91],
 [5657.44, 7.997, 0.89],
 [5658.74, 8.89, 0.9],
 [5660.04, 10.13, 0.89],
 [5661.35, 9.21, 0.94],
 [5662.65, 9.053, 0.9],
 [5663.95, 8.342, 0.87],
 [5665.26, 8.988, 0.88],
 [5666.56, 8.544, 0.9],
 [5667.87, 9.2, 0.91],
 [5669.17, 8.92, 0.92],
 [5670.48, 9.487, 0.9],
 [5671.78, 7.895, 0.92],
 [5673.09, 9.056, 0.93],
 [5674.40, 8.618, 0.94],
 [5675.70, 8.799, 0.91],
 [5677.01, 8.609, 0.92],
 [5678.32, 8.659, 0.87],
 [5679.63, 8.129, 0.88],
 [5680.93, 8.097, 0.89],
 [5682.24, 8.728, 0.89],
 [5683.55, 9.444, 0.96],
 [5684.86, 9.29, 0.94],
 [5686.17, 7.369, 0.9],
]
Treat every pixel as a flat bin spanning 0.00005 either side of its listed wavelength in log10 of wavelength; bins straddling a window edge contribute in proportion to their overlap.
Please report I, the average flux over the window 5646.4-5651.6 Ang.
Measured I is 8.67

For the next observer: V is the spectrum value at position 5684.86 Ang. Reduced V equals 9.29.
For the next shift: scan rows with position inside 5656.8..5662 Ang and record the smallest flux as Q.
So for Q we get 7.997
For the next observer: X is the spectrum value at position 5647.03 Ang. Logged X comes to 8.612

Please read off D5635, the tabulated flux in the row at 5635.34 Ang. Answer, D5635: 9.377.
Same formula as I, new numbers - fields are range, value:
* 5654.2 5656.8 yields 9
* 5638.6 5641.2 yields 8.15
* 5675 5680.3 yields 8.56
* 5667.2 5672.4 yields 8.88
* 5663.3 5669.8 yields 8.8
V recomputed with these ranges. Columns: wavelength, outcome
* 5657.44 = 7.997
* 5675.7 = 8.799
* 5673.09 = 9.056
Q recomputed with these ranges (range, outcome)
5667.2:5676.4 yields 7.895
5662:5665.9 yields 8.342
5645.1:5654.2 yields 8.017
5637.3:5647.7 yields 8.094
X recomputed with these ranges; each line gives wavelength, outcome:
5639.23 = 8.094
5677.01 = 8.609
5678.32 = 8.659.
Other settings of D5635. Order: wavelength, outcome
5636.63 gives 7.789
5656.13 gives 8.81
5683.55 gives 9.444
